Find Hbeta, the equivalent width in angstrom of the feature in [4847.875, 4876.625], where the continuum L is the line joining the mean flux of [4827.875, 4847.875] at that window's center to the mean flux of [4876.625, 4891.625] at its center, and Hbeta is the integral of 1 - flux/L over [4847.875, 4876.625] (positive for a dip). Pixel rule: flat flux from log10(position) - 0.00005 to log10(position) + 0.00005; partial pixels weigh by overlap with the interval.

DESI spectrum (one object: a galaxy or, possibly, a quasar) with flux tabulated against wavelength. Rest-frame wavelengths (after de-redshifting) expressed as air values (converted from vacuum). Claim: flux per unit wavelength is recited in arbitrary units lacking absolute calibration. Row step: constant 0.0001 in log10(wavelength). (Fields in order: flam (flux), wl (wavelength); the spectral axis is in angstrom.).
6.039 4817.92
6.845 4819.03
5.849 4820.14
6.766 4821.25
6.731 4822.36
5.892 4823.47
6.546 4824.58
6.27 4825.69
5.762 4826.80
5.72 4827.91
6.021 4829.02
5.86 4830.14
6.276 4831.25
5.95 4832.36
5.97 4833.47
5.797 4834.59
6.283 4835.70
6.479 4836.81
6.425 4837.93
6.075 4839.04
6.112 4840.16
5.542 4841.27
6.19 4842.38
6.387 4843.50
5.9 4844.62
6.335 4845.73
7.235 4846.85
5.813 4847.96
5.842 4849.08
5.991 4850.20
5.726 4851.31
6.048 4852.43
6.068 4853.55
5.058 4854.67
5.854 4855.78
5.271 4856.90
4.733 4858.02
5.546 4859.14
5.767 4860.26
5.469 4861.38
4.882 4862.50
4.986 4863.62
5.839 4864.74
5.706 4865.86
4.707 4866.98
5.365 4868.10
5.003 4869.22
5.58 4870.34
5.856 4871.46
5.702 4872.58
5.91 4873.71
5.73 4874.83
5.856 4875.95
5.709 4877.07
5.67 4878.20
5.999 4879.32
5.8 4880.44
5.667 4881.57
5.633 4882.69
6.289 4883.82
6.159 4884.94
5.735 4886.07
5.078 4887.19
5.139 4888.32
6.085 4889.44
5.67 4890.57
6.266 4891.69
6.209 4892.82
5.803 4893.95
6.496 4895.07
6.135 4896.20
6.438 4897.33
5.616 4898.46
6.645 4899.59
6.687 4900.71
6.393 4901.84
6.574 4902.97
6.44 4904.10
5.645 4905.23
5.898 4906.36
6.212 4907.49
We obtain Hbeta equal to 1.9 angstrom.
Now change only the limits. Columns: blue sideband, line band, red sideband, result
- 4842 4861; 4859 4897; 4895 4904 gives 2.76 angstrom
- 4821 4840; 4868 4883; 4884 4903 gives 0.98 angstrom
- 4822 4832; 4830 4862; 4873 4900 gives 0.59 angstrom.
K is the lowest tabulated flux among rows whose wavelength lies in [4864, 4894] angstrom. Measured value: 4.707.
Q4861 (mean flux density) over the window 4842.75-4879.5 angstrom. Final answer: 5.68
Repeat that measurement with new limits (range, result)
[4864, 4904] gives 5.87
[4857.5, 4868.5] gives 5.3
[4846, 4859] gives 5.79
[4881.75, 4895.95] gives 5.88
